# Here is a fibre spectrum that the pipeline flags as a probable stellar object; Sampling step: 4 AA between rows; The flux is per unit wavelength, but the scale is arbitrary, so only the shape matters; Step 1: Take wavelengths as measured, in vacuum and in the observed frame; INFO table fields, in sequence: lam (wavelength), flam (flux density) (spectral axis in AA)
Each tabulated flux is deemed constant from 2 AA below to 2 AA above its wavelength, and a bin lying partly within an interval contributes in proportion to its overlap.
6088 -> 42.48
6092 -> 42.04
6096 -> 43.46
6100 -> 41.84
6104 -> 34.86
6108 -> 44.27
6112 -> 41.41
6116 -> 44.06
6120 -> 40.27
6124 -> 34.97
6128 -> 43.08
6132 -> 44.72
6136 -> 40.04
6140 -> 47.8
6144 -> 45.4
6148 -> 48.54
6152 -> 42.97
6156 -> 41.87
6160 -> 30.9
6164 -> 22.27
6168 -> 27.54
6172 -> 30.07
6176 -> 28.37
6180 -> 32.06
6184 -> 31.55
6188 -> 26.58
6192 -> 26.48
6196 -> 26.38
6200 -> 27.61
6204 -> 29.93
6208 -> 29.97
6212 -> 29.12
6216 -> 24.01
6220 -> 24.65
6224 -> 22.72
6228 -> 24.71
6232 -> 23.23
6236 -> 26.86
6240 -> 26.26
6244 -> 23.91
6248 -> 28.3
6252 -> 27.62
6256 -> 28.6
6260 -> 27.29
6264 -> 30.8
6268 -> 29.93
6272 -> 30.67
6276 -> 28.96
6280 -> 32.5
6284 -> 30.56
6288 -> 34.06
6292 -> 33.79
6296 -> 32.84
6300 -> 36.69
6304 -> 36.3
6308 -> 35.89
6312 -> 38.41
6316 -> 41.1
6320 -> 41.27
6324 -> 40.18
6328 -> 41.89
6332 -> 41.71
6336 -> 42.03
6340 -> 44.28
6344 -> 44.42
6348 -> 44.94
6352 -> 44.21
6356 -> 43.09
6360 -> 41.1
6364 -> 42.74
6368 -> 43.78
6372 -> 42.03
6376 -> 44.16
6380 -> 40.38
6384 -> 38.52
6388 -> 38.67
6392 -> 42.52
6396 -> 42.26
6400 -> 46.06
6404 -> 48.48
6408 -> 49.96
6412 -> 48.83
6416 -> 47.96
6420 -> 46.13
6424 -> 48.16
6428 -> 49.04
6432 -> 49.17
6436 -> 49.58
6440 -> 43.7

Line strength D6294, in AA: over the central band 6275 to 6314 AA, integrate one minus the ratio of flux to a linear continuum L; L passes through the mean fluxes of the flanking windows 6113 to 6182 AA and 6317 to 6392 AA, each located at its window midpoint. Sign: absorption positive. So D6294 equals 6.5 AA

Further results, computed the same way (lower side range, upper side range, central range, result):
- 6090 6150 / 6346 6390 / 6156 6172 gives 4.99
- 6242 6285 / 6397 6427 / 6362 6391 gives 1.16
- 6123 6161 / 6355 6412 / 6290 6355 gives 4.64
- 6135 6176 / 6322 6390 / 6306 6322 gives 0.79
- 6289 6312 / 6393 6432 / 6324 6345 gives -1.90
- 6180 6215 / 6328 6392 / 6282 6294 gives 1.14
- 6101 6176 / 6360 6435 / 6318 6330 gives 0.58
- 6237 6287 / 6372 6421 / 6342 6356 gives -1.95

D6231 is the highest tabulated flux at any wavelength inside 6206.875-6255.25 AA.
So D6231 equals 29.97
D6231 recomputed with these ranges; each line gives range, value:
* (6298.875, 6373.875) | 44.94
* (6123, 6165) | 48.54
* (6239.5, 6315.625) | 38.41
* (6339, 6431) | 49.96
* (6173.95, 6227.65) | 32.06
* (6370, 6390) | 44.16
